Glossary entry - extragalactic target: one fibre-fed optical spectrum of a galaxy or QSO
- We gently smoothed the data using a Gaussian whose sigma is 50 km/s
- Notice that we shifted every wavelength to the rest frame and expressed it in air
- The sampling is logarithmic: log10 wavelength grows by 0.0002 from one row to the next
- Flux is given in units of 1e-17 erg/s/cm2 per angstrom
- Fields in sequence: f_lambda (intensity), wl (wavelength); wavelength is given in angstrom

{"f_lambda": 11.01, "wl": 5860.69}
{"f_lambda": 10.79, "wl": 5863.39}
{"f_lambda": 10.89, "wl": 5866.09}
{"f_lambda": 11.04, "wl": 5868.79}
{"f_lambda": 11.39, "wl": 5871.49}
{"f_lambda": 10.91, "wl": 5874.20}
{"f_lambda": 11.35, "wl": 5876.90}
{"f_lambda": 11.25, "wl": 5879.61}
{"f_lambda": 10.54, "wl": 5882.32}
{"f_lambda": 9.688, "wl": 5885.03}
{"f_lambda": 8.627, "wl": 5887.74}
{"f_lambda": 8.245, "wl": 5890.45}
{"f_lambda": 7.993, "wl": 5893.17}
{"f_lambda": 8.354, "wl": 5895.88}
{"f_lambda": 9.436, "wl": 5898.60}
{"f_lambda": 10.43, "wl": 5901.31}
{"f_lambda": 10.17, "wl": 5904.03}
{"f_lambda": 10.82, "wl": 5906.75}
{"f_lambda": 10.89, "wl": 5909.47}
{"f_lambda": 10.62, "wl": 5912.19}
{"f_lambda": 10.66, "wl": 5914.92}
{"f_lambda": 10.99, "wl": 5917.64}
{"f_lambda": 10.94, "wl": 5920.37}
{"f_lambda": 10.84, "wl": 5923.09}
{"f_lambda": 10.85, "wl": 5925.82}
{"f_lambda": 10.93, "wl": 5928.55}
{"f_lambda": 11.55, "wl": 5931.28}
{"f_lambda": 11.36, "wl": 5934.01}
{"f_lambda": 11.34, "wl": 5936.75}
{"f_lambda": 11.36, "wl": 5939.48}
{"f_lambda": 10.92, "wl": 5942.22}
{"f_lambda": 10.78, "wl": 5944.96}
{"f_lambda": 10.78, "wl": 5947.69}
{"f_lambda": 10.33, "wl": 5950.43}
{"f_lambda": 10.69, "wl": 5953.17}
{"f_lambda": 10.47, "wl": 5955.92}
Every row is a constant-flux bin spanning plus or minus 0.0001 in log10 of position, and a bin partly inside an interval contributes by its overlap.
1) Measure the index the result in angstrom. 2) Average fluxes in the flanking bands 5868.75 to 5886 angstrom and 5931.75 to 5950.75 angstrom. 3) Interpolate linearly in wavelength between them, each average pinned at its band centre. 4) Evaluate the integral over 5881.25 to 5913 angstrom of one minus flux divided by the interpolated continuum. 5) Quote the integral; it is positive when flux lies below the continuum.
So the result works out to 3.8 angstrom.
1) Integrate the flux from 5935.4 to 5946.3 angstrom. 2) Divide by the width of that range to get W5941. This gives 11.1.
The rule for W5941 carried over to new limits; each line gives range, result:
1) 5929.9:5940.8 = 11.4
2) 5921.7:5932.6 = 11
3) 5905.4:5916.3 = 10.7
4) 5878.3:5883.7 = 10.9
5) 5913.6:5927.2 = 10.9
